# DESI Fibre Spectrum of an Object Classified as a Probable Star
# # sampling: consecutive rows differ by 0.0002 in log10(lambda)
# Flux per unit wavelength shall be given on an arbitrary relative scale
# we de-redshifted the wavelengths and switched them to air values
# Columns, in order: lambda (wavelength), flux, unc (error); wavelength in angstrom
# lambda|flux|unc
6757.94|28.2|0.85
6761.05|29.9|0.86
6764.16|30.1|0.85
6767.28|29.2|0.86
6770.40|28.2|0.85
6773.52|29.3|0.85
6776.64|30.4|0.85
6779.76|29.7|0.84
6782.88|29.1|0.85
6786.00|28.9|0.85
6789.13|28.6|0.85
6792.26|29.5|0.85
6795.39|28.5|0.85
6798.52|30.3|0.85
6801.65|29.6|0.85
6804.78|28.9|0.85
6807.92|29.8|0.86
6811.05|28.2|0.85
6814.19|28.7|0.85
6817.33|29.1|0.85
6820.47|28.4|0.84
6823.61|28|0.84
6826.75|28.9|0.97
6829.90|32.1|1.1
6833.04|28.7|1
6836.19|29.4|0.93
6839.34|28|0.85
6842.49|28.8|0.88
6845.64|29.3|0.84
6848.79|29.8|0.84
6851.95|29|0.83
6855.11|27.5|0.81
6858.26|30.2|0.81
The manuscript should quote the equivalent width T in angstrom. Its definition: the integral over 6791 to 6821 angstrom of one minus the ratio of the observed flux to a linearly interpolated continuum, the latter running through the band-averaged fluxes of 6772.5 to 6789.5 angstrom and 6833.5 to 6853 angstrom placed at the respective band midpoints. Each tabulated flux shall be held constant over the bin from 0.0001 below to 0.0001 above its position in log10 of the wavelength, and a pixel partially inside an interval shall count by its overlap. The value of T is 0.13 angstrom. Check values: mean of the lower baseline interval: 29.4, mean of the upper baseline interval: 29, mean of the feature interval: 29.1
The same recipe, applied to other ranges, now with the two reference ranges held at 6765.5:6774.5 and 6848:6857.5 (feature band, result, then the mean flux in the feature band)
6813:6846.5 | -0.25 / 29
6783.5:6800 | -0.17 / 29.1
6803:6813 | -0.04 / 29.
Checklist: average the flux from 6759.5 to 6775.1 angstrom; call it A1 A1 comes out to 29.3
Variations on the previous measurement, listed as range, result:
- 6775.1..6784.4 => 29.7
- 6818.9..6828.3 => 28.4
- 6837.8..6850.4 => 29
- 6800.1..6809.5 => 29.4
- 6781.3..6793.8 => 29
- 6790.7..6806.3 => 29.4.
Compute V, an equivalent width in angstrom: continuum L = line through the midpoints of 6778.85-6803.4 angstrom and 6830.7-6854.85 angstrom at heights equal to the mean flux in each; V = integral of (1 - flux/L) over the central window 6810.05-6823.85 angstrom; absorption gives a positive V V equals 0.3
